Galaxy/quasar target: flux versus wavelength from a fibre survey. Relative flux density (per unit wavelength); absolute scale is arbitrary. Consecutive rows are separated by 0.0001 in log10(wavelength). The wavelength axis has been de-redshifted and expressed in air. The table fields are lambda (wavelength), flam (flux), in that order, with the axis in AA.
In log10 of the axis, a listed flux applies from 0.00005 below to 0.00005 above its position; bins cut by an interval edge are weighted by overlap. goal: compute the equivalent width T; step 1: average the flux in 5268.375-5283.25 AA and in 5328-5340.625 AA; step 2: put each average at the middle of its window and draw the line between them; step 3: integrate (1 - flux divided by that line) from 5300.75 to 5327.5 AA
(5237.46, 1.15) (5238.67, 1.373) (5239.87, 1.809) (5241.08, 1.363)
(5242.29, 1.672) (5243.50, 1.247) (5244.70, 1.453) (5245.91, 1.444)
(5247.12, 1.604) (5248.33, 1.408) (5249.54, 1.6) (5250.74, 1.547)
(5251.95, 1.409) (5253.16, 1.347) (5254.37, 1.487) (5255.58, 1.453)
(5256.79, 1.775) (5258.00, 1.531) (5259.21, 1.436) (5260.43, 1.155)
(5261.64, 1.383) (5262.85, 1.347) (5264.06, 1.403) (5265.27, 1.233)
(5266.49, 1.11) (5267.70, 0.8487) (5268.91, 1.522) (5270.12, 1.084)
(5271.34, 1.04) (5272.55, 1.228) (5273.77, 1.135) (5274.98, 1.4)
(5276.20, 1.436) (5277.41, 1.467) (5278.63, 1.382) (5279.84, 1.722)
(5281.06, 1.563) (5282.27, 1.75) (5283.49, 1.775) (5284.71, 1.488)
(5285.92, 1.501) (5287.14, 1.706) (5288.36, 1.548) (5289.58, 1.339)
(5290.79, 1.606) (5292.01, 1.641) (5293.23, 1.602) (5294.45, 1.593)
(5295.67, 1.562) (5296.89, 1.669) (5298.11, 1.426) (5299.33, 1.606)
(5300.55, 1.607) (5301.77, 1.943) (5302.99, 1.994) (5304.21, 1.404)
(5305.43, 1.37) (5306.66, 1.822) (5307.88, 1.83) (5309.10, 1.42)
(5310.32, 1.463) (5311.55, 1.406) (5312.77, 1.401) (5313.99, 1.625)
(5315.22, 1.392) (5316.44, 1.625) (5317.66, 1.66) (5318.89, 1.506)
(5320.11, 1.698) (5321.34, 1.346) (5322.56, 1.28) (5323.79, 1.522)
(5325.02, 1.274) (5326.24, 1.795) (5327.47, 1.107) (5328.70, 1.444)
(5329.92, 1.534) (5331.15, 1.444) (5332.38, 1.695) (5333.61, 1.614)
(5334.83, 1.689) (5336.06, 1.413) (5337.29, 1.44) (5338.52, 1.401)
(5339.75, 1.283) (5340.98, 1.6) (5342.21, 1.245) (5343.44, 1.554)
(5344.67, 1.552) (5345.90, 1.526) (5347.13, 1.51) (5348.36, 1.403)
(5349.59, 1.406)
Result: -1.6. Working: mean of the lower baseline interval 1.4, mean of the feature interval 1.55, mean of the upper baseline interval 1.5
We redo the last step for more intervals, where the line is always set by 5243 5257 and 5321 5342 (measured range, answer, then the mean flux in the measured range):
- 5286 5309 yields -2.4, 1.62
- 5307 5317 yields -0.4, 1.53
